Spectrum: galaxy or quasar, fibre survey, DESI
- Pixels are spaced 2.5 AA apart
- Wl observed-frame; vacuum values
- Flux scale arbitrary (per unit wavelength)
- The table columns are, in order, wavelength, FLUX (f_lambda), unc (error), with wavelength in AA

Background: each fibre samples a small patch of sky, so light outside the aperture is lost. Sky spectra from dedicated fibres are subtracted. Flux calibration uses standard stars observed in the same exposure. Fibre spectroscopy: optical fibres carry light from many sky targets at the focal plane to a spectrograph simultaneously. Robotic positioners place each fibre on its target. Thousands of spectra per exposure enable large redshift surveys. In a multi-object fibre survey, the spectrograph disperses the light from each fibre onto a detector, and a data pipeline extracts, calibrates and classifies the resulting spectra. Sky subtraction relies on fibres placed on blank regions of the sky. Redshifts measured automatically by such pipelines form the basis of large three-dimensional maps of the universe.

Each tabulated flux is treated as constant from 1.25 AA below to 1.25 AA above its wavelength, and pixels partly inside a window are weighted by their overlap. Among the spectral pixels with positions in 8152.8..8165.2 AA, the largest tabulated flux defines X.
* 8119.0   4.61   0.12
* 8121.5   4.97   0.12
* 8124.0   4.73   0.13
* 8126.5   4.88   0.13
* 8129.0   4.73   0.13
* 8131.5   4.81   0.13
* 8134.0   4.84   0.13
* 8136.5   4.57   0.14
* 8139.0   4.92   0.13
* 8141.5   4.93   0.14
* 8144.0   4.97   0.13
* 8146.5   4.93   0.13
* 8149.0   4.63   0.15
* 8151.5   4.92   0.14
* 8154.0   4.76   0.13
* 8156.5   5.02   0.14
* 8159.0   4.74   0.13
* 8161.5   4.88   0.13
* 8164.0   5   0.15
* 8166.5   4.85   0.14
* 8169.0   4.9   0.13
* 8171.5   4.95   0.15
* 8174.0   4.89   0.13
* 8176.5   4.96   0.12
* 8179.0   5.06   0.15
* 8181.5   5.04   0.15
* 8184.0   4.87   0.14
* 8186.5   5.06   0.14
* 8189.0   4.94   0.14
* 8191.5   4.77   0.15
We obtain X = 5.02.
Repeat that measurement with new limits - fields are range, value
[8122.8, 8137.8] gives 4.88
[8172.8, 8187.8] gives 5.06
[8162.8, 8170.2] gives 5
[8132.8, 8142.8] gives 4.93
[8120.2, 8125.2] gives 4.97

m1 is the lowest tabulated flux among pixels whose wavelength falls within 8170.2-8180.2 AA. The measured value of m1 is 4.89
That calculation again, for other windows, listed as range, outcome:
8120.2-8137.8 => 4.57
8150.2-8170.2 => 4.74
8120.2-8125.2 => 4.73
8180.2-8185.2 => 4.87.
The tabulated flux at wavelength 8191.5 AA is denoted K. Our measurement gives 4.77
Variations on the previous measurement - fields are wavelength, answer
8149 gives 4.63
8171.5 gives 4.95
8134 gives 4.84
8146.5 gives 4.93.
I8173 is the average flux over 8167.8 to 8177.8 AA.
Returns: 4.93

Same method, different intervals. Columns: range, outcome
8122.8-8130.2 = 4.78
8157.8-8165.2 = 4.87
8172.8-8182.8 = 4.99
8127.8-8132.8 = 4.77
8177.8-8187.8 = 5.01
